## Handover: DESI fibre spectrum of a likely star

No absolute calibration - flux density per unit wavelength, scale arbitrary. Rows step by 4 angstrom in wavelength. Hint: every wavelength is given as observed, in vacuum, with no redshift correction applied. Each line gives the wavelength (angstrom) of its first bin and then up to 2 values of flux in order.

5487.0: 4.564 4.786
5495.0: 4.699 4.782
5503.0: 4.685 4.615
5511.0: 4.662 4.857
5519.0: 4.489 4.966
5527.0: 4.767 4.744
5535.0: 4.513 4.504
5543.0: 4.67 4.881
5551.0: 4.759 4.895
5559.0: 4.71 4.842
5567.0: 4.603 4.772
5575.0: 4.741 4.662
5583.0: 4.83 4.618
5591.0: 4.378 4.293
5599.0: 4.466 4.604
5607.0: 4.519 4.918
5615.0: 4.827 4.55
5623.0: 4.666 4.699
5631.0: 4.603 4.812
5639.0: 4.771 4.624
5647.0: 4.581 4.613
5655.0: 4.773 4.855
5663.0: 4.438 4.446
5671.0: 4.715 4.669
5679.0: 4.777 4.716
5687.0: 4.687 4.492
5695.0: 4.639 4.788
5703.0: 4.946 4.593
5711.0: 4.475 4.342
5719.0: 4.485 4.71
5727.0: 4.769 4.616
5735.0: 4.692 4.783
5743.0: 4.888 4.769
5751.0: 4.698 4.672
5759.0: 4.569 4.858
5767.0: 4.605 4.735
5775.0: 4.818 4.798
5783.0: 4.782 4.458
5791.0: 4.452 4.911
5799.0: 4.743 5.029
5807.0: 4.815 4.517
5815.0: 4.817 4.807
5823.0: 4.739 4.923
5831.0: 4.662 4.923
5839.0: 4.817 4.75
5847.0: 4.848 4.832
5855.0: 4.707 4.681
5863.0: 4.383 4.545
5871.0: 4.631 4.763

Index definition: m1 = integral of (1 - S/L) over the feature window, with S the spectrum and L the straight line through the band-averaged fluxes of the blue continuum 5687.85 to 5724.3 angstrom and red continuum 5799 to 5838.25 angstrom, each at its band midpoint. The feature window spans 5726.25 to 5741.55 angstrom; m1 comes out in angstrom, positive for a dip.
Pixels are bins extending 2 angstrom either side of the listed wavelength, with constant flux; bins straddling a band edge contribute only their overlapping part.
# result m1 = -0.2 angstrom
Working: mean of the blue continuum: 4.61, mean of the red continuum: 4.8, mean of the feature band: 4.72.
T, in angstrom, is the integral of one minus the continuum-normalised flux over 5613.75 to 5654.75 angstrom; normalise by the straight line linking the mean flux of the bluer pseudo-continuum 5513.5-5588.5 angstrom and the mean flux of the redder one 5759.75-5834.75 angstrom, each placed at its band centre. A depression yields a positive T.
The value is 0.5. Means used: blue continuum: 4.73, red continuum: 4.75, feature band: 4.68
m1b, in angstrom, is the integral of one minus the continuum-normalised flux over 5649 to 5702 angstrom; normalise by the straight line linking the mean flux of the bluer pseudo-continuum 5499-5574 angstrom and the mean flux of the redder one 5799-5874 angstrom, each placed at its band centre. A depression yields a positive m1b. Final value 0.7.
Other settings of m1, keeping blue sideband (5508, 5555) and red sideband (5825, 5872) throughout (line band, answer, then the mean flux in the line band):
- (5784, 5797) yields 0.3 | 4.62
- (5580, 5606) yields 1.0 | 4.54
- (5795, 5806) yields -0.4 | 4.88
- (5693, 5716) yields 0.4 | 4.64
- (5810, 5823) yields 0.0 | 4.73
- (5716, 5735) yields 0.4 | 4.63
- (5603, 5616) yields 0.0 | 4.73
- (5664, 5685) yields 0.3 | 4.65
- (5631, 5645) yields 0.0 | 4.72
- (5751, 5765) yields 0.1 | 4.7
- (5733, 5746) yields -0.2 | 4.79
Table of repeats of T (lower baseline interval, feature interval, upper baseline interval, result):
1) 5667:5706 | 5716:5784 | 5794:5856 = 0.5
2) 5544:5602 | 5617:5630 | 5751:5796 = 0.1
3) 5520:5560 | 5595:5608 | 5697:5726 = 0.6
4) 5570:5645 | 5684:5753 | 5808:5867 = 0.3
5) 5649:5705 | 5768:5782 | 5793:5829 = 0.0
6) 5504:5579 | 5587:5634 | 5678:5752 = 1.0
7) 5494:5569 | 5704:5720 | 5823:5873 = 0.7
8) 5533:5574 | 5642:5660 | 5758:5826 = 0.2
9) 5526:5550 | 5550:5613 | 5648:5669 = 0.0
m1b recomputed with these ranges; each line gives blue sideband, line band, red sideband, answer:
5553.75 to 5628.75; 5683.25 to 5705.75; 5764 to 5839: 0.00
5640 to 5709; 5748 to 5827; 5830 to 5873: -0.65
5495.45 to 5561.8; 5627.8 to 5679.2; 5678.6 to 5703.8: 0.49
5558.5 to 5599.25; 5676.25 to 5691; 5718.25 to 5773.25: -0.04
